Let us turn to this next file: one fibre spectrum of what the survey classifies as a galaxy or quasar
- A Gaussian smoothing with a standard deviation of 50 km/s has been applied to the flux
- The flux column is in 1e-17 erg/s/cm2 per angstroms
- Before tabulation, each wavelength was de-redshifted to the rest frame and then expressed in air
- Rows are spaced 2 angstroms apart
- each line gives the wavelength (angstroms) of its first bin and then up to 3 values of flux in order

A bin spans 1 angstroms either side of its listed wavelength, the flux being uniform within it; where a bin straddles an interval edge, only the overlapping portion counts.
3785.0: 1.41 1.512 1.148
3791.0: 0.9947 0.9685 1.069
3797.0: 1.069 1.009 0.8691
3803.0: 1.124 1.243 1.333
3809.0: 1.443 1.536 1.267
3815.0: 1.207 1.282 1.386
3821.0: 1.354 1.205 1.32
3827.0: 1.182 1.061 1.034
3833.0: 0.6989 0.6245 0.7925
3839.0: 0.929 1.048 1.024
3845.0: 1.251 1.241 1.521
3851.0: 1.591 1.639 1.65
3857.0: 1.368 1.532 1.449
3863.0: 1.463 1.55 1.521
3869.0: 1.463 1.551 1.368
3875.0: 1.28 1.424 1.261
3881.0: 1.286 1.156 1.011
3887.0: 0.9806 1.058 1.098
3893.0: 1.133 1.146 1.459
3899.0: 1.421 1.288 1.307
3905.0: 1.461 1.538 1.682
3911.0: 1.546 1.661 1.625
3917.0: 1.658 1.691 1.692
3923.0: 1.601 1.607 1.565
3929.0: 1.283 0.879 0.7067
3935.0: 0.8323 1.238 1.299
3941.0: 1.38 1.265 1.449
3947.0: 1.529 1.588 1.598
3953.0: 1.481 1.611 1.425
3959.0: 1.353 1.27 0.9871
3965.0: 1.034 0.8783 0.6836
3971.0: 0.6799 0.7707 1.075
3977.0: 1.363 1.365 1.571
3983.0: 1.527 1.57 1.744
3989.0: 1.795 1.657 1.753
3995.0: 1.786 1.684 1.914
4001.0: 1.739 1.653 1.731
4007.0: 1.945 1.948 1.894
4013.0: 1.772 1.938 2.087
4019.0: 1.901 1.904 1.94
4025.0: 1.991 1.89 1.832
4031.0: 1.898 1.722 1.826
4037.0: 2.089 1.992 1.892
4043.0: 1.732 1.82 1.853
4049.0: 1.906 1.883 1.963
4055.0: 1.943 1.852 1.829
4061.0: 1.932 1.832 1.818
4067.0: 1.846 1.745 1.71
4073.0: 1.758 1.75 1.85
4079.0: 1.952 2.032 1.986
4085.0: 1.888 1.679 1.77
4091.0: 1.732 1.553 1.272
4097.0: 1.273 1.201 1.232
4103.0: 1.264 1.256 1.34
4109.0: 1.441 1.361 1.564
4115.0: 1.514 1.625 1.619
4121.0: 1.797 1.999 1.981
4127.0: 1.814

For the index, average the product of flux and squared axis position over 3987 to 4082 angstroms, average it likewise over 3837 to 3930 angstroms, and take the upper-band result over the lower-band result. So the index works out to 1.44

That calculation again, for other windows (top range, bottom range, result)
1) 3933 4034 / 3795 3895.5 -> 1.33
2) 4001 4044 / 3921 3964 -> 1.46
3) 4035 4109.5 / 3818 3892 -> 1.54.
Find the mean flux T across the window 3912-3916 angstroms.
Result 1.64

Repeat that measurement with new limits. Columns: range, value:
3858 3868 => 1.5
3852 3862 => 1.53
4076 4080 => 1.9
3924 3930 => 1.49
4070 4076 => 1.74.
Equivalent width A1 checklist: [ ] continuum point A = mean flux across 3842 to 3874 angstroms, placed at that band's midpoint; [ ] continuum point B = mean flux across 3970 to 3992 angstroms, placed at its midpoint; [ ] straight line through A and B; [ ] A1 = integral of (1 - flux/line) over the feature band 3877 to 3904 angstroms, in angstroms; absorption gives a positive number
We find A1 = 4.2 angstroms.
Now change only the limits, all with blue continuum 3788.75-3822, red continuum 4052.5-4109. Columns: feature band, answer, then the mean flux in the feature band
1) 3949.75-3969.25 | 2.8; 1.26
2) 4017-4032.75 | -3.3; 1.91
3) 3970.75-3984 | 2.5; 1.22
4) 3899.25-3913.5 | -1.2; 1.49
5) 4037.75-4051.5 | -2.2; 1.87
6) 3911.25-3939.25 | 0.3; 1.39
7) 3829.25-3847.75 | 4.3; 0.961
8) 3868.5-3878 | -0.7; 1.41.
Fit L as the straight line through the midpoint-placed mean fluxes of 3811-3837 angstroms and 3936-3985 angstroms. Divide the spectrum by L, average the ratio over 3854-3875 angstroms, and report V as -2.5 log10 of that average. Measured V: -0.25 mag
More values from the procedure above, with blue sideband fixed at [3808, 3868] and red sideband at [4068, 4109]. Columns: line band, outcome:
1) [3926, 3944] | 0.21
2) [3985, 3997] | -0.17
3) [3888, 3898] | 0.14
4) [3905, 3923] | -0.18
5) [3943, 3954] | -0.06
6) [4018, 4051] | -0.22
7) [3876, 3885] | 0.07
